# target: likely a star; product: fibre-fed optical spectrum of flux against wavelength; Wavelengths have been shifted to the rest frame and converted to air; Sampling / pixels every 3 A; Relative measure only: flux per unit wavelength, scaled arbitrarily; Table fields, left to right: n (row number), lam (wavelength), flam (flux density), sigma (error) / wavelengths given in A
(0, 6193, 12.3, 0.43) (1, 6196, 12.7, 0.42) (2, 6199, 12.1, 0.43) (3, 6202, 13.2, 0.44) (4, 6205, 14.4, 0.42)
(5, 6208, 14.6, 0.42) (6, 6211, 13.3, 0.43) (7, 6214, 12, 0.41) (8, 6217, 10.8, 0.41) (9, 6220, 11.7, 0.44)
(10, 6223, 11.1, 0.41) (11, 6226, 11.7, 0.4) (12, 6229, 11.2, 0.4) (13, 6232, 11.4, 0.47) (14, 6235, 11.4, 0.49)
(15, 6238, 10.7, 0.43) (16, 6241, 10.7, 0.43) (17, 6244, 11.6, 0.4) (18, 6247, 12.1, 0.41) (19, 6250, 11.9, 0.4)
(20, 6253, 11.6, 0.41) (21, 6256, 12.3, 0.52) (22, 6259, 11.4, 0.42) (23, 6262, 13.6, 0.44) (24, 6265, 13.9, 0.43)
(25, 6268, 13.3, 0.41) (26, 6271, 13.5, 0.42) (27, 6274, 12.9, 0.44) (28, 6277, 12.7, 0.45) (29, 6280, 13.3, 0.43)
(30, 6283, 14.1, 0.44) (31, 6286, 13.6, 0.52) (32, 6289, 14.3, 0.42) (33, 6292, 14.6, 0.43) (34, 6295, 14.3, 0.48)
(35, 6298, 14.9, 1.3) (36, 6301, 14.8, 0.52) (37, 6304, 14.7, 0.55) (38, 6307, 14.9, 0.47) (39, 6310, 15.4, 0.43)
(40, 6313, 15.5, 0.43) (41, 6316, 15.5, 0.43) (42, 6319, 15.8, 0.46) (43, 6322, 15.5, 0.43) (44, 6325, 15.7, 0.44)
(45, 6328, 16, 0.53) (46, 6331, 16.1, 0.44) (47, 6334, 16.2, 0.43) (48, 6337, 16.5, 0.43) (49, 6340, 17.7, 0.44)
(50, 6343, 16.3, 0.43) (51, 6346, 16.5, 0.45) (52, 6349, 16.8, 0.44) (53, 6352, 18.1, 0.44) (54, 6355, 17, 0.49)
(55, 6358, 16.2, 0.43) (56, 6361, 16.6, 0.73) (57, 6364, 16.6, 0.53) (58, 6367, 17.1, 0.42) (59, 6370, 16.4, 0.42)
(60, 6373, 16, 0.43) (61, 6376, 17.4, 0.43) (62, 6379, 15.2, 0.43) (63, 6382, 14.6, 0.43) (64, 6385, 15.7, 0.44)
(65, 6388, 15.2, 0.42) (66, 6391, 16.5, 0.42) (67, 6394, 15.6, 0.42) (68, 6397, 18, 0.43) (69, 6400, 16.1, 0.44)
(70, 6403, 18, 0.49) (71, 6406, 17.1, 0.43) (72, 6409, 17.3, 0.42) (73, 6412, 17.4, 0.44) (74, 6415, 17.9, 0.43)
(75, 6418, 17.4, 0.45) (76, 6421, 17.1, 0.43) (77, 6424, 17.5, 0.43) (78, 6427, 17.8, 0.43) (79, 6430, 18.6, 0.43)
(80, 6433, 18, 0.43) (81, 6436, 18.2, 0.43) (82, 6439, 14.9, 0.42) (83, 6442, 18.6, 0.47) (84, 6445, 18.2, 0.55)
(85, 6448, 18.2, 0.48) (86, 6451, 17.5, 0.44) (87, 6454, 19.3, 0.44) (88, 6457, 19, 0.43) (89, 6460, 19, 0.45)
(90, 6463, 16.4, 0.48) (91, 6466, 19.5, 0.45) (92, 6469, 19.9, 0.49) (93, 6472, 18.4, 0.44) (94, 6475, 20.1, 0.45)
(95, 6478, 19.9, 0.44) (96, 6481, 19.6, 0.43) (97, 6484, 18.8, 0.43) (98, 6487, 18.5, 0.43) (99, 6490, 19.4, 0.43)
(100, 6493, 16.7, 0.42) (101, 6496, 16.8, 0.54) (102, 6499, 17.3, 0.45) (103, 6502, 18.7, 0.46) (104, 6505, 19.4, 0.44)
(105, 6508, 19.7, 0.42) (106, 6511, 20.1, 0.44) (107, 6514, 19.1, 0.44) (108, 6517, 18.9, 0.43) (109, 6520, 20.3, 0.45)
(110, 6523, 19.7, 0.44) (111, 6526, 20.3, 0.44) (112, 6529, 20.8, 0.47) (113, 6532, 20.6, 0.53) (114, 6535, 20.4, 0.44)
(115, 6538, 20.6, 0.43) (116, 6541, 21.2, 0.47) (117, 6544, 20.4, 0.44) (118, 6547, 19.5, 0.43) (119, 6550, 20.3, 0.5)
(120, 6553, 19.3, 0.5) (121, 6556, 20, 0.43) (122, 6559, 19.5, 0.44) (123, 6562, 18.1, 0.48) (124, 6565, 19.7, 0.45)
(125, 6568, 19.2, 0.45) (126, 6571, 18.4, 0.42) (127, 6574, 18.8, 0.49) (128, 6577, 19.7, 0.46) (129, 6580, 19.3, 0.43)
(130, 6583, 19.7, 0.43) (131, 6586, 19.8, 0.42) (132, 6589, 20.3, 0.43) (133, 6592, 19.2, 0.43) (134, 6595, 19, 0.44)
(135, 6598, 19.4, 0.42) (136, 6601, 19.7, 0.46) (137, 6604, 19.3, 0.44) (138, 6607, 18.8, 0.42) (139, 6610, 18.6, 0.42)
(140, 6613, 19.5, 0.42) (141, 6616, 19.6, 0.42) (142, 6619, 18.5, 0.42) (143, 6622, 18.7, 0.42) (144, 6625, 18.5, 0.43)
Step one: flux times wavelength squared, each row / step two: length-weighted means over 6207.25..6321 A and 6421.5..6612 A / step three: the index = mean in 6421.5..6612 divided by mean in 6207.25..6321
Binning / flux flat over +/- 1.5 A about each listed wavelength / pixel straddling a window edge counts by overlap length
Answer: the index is 1.58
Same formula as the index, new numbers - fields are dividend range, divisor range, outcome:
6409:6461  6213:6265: 1.63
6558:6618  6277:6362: 1.35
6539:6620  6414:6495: 1.10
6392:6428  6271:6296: 1.31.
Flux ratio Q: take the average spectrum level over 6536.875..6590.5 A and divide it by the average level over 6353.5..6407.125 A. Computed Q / 1.20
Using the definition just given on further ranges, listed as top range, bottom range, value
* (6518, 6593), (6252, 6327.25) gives 1.40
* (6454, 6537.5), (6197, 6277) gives 1.56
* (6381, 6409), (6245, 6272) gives 1.30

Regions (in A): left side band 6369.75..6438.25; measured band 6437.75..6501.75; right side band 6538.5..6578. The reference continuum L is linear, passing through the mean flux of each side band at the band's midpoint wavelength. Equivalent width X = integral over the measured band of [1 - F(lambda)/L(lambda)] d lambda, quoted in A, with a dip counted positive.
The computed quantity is -1.30 A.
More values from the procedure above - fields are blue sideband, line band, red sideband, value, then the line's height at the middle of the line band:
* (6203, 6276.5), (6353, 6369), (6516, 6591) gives -1.7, 15.2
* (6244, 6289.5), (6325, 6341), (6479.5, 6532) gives -1.9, 14.6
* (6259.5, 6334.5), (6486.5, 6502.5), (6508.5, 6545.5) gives 1.3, 19.4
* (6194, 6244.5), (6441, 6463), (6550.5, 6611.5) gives -2.2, 16.7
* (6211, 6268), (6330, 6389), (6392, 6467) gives -3.6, 15.5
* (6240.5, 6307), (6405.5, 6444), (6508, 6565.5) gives -1.0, 17.1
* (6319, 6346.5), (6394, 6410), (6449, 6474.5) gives 0.4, 17.5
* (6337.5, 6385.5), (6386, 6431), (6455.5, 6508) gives 0.6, 17.4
